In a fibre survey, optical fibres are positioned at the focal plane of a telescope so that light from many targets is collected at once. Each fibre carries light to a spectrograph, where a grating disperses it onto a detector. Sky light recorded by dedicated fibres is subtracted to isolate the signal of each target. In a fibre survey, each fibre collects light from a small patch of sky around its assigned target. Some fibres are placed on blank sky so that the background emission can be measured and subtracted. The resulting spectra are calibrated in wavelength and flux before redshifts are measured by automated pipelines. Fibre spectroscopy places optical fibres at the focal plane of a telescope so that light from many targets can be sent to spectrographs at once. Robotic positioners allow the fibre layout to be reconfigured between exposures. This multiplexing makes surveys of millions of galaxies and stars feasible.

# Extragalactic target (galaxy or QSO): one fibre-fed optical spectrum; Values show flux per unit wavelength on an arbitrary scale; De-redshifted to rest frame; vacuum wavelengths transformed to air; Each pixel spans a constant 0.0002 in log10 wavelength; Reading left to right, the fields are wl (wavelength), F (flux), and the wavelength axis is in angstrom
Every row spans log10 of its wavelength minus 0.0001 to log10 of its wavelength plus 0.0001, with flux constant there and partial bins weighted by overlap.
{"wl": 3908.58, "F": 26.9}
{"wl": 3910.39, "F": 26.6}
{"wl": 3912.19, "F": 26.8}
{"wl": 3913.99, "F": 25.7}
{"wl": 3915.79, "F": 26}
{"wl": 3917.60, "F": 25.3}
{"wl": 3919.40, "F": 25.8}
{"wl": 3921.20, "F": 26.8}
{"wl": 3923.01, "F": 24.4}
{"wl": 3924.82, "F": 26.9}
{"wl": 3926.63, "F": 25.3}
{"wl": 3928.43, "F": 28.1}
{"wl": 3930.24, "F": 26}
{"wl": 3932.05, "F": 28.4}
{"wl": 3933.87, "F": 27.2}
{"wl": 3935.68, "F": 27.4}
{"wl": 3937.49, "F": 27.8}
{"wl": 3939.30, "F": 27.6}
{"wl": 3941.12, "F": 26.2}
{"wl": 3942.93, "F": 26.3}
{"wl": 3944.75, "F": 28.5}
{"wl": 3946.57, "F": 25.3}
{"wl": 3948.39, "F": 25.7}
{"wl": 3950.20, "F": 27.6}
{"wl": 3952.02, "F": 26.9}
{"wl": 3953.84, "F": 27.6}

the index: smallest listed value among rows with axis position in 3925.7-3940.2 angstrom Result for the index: 25.3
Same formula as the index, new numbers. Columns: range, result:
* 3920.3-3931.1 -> 24.4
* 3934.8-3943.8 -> 26.2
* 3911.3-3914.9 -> 25.7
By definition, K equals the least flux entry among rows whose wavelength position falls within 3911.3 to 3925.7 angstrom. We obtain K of 24.4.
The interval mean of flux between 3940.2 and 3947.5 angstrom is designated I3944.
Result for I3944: 26.5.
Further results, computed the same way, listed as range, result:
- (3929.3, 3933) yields 27.1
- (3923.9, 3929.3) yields 26.8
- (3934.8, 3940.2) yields 27.6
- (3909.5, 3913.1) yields 26.7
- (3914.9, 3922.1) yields 26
